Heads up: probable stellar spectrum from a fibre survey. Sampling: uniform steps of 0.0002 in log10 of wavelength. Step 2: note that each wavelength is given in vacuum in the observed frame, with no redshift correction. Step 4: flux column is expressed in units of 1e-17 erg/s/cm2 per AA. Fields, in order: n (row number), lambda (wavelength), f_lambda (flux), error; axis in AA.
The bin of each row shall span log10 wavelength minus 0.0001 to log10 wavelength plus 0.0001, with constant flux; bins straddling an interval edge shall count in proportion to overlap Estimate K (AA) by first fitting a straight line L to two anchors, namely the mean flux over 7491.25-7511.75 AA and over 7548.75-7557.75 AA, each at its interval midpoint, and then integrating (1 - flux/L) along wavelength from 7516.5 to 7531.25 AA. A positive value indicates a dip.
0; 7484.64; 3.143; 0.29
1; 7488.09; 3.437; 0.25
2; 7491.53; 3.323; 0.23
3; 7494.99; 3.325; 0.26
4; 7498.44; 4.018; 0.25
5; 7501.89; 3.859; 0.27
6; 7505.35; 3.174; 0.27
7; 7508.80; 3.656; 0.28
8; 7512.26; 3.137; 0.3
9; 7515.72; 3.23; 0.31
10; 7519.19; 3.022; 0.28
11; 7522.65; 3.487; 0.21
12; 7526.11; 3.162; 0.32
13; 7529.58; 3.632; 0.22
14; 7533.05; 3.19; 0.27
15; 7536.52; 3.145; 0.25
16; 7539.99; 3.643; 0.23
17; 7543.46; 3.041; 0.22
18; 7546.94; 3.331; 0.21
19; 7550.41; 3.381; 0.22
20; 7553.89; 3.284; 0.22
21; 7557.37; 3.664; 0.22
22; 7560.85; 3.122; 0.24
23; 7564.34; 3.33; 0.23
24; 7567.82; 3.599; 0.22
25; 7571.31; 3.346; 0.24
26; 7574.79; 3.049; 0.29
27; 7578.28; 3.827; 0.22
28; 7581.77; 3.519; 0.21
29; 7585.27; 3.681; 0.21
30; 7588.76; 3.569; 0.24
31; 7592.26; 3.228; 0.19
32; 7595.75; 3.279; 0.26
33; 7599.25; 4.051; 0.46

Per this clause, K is 0.7 AA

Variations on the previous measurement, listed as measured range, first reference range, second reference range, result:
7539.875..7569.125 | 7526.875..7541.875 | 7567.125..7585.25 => 0.6 AA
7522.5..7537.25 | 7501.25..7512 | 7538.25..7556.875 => 0.4 AA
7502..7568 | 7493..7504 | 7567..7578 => 3.8 AA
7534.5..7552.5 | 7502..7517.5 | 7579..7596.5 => 0.6 AA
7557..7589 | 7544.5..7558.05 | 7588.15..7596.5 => -1.0 AA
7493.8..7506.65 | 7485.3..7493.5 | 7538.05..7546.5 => -1.1 AA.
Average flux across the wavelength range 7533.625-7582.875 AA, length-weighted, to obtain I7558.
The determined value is 3.37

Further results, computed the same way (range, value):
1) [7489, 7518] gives 3.46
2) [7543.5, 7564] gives 3.33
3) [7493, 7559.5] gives 3.39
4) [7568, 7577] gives 3.3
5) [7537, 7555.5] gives 3.32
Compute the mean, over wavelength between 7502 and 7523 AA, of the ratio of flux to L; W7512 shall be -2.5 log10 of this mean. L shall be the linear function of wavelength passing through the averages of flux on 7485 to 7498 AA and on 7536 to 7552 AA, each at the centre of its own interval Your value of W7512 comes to 0.02 mag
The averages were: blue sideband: 3.4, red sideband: 3.32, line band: 3.31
